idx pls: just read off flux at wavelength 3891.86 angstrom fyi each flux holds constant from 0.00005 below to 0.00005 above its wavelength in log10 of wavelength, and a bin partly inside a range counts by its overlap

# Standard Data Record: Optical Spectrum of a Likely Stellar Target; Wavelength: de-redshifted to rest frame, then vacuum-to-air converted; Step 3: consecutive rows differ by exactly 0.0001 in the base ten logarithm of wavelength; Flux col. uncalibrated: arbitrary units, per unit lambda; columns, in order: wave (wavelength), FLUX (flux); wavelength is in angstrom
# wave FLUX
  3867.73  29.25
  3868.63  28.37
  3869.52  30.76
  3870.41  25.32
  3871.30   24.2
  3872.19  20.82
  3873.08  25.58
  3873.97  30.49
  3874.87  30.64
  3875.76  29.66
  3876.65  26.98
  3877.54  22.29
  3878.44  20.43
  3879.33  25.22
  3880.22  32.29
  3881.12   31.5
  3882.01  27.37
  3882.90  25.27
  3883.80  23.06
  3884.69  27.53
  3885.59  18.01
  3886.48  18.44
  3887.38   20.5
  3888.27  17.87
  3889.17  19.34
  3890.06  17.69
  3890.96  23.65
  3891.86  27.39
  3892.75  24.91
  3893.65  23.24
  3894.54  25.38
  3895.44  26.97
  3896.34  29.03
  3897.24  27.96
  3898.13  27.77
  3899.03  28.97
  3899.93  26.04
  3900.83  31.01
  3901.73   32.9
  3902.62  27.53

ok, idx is 27.39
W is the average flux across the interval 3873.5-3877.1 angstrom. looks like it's 29.4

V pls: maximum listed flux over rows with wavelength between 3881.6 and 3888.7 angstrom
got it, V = 27.53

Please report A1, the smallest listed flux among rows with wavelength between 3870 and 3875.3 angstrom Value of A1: 20.82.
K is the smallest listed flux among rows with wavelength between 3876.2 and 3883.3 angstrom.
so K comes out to 20.43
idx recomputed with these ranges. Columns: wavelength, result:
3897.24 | 27.96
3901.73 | 32.9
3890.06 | 17.69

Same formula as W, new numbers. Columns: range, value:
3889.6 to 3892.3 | 22.9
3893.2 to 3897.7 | 26.5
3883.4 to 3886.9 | 21.8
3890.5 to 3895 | 24.9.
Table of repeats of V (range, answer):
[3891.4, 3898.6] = 29.03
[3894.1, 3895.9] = 26.97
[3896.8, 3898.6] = 27.96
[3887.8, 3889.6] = 19.34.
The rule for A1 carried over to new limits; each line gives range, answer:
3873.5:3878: 22.29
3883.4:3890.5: 17.69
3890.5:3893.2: 23.65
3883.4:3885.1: 23.06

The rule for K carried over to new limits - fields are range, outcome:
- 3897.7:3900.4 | 26.04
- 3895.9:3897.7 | 27.96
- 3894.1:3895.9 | 25.38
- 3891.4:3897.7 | 23.24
